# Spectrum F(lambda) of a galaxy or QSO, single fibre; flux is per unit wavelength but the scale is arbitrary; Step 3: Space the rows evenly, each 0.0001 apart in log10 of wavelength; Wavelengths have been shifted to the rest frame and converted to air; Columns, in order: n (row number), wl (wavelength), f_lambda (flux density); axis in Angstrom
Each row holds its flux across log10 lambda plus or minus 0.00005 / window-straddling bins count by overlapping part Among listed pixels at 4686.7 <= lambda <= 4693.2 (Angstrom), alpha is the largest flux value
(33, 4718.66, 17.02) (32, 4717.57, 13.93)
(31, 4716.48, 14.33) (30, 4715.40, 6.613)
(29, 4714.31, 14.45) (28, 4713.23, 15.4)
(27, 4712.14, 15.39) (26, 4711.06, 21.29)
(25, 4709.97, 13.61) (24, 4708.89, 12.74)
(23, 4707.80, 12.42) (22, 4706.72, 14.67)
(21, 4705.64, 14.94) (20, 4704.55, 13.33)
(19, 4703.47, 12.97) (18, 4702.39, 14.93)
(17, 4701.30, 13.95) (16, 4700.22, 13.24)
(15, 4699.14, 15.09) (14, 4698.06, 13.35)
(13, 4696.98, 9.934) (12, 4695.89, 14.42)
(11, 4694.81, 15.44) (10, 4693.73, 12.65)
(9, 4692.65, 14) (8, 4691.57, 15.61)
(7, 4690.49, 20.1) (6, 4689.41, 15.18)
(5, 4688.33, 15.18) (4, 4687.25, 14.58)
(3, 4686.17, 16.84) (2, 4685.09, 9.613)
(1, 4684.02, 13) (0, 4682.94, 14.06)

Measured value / 20.1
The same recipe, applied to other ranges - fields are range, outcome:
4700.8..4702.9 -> 14.93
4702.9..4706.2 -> 14.94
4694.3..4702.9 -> 15.44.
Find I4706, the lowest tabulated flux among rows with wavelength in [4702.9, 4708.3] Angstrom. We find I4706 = 12.42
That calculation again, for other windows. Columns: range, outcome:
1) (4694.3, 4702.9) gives 9.934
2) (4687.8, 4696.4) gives 12.65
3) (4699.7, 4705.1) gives 12.97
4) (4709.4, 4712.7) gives 13.61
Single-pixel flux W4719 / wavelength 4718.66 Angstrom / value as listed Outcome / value 17.02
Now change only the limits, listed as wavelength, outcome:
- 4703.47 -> 12.97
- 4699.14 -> 15.09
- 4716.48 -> 14.33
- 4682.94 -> 14.06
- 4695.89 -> 14.42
